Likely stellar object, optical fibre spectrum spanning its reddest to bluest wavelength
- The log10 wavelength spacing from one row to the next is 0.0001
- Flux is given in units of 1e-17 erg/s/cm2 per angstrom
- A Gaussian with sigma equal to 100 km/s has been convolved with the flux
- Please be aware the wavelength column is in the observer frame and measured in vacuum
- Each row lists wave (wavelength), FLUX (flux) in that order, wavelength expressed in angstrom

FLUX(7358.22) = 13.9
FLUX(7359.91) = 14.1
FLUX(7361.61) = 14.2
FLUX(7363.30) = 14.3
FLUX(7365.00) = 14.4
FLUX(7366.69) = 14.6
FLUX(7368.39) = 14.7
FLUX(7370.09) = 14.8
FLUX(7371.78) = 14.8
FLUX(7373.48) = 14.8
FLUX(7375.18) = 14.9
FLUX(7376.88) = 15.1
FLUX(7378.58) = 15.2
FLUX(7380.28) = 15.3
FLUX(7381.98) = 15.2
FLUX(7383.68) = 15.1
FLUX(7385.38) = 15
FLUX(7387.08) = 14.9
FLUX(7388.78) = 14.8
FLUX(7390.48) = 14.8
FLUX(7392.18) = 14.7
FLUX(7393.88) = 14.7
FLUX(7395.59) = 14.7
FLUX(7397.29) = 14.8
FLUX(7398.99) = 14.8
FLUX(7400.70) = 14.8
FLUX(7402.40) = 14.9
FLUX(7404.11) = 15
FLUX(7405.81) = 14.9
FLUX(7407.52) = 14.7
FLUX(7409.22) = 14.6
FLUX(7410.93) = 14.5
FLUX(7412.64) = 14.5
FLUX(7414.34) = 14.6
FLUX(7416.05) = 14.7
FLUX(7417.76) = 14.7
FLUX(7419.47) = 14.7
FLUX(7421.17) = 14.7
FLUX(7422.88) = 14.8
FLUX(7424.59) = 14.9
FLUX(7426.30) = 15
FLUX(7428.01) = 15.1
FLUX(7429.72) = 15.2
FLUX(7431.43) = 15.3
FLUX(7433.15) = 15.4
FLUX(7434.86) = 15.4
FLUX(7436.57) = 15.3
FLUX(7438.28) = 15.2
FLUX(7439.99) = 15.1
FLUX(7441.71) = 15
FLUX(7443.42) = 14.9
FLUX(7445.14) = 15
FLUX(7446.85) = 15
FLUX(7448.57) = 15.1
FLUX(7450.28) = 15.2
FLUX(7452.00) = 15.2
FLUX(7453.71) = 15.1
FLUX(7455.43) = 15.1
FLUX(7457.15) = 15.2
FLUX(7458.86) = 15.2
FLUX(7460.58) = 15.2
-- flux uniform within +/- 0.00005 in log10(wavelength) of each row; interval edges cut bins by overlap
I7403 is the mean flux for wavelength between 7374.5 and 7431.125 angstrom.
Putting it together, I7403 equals 14.9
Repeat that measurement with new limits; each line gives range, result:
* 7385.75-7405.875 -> 14.8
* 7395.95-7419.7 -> 14.7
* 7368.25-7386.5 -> 15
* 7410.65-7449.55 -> 15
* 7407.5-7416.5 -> 14.6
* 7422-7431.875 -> 15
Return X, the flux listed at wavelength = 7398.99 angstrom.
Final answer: 14.8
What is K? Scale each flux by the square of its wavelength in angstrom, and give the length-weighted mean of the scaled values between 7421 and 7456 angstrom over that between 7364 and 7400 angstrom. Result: 1.03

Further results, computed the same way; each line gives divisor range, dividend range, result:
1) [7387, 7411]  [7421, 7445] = 1.03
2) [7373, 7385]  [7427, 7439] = 1.03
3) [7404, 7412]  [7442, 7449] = 1.03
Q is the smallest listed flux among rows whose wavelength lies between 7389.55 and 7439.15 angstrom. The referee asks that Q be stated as 14.5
